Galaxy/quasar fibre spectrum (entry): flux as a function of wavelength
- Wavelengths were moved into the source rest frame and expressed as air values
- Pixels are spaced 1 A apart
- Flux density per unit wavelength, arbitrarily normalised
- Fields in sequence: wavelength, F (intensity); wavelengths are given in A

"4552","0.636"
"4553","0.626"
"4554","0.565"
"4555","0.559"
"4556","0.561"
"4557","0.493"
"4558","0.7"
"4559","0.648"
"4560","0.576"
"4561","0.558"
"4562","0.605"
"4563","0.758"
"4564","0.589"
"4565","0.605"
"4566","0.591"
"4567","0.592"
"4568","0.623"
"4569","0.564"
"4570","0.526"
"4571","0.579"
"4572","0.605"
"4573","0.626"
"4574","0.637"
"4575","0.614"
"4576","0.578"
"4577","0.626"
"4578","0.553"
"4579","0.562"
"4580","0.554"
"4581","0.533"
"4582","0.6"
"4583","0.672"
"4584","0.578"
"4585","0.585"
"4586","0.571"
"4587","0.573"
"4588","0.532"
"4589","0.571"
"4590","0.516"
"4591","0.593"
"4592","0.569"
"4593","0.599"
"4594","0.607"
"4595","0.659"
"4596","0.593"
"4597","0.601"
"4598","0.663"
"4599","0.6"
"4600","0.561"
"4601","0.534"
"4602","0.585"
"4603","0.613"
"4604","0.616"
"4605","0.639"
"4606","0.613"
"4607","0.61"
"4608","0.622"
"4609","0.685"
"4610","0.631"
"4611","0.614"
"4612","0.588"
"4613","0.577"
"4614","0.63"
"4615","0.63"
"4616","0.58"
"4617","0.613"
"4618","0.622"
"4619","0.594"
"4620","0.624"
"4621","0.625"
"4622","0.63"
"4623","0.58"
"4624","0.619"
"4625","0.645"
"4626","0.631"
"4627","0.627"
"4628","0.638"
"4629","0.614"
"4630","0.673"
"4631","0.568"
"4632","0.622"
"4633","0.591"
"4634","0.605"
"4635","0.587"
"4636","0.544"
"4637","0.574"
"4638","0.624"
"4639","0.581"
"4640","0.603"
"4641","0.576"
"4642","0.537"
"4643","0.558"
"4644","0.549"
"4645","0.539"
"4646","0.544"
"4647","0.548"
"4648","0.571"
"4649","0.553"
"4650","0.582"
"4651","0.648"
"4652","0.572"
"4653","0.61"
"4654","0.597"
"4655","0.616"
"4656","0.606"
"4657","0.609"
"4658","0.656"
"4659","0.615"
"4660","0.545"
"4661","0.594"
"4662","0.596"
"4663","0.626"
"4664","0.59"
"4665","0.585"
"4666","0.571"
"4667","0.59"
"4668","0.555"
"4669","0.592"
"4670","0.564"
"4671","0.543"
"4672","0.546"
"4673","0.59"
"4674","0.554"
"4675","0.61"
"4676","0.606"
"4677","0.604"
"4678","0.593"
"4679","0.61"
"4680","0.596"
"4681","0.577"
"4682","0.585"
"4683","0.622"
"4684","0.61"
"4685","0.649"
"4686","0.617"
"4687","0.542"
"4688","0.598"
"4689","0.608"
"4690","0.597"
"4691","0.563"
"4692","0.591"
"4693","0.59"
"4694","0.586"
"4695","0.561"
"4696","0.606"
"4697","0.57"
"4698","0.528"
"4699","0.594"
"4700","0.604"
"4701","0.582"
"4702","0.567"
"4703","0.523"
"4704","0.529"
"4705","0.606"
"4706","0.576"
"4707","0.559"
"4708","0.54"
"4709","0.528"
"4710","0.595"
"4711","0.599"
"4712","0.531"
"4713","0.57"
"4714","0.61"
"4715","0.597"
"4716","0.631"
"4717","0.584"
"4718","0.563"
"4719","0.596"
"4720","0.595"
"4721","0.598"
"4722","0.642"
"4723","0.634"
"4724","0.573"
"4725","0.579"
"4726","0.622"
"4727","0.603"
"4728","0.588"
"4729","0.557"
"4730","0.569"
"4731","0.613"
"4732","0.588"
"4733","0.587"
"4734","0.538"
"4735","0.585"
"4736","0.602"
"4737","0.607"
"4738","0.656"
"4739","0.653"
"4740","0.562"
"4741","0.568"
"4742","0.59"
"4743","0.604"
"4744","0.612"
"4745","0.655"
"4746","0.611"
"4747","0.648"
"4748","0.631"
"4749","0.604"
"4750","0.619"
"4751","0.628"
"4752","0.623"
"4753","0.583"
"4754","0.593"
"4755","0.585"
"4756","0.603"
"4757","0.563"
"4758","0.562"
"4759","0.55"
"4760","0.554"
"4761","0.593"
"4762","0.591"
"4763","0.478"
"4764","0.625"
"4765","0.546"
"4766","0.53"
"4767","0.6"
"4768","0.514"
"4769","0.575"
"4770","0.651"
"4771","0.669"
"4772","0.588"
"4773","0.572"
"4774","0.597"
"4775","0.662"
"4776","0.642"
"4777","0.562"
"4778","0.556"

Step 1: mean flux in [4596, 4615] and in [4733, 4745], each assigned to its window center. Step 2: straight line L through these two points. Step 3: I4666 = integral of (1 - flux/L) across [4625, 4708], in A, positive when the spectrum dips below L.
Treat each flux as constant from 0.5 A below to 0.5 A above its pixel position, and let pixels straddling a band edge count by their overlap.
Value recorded 2.5 A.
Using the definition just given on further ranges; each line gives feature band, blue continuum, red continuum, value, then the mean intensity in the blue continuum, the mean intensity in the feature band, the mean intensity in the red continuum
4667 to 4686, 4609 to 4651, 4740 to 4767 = 0.16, 0.598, 0.59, 0.59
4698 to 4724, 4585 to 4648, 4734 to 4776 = 0.68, 0.597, 0.581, 0.596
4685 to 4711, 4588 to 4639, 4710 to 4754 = 1.10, 0.606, 0.576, 0.6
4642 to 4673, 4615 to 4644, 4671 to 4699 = 0.71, 0.603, 0.582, 0.588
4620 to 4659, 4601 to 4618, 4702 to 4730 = 0.50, 0.613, 0.597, 0.582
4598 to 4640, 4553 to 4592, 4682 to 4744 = -1.49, 0.589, 0.609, 0.588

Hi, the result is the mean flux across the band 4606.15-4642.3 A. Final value 0.609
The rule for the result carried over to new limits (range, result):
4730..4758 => 0.603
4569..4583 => 0.587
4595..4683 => 0.597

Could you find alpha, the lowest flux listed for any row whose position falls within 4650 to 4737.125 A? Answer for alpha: 0.523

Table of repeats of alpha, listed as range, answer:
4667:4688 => 0.542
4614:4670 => 0.537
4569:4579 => 0.526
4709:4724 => 0.528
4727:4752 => 0.538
